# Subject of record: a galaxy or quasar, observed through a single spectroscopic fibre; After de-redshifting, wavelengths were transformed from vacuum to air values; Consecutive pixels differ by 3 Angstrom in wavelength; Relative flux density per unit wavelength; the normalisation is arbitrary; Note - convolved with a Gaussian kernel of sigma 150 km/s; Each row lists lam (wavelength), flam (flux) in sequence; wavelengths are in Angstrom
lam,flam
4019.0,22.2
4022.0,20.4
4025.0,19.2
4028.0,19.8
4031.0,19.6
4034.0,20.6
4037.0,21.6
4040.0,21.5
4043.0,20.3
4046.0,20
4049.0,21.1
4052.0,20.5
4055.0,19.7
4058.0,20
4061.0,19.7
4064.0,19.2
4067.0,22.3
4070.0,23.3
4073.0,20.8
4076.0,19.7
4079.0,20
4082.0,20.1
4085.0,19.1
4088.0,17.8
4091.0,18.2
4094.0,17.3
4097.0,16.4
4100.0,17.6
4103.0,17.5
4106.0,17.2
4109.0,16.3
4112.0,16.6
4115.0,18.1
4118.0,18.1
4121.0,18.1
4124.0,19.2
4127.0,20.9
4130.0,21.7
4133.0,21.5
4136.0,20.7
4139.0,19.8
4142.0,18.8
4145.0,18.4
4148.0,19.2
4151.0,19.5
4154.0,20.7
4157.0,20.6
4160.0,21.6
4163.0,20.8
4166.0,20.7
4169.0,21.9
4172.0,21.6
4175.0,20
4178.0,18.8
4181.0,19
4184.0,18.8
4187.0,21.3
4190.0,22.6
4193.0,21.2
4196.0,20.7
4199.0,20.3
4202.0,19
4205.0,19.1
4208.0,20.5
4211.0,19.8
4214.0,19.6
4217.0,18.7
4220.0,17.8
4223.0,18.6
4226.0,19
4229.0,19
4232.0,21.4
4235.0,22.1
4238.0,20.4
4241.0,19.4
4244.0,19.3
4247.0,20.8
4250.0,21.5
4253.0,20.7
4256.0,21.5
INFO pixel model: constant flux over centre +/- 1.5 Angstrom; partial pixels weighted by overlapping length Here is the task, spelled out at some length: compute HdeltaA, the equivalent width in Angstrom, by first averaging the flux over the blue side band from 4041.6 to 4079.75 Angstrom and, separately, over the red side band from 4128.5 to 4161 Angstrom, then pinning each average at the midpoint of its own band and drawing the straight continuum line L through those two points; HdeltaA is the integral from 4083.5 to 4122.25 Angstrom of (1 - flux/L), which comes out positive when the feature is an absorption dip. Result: 5.3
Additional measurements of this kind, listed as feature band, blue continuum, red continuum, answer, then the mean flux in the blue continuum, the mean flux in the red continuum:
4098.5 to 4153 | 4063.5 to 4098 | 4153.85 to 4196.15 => 3.4 Angstrom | 19.6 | 20.7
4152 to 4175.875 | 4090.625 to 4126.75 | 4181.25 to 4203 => -1.8 Angstrom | 17.6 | 20.5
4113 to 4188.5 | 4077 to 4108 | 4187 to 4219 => -3.0 Angstrom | 18.1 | 20.2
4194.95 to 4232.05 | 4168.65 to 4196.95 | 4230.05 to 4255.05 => 2.2 Angstrom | 20.5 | 20.7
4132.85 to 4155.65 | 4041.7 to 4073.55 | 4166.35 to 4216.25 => 0.7 Angstrom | 20.6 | 20.2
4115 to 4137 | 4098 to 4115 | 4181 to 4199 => -2.3 Angstrom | 17.1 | 20.7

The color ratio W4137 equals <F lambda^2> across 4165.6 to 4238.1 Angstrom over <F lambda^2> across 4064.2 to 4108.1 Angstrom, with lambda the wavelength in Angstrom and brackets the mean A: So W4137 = 1.1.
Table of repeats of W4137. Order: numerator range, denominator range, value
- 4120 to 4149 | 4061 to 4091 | 1.02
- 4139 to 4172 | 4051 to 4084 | 1.03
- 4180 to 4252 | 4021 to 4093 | 1.07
